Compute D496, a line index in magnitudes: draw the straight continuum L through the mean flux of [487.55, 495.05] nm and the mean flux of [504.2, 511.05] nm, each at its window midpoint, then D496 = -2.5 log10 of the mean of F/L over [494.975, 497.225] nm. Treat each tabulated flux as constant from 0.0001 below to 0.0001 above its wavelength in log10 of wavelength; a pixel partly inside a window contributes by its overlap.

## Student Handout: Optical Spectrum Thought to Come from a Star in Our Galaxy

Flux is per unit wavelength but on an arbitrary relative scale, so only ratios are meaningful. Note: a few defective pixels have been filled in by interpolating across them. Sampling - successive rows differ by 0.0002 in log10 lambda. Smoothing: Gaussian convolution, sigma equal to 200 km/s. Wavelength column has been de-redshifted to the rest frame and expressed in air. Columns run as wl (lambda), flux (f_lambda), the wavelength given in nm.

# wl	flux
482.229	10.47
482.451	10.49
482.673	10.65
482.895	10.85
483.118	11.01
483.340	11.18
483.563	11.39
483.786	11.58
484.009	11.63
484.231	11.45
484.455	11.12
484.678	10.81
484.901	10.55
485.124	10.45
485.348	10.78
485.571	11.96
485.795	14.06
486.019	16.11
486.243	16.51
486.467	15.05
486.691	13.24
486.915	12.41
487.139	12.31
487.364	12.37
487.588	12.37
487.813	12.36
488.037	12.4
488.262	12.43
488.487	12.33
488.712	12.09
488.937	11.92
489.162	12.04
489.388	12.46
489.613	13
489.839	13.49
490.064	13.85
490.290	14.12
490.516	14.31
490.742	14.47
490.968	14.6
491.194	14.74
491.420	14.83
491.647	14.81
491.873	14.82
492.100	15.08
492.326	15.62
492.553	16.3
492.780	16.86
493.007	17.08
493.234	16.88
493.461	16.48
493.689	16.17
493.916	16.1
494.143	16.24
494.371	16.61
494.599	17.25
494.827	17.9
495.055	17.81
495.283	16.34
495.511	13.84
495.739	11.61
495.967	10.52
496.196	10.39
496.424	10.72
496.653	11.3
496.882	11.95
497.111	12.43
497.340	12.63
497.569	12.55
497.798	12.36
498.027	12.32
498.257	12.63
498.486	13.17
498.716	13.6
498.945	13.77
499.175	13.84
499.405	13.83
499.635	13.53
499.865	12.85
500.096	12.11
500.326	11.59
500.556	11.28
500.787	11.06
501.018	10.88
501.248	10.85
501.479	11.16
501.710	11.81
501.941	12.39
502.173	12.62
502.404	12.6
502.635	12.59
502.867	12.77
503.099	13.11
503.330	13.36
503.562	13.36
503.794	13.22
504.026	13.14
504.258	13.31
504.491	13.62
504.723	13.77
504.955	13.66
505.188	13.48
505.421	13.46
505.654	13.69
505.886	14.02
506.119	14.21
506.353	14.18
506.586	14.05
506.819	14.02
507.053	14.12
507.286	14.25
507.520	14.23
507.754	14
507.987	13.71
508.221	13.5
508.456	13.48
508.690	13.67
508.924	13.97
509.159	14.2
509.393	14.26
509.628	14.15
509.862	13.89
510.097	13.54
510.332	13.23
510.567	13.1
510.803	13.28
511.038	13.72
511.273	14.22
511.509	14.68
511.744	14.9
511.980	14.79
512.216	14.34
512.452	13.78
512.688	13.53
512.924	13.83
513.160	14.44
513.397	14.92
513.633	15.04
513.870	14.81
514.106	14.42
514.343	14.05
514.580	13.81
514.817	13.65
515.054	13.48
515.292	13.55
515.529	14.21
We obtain 0.15 mag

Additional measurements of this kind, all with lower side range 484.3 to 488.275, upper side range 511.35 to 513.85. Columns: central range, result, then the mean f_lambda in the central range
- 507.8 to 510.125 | 0.03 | 13.9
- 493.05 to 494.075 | -0.25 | 16.5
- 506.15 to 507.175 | -0.01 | 14.1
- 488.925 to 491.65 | -0.07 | 13.8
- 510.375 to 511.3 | 0.06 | 13.5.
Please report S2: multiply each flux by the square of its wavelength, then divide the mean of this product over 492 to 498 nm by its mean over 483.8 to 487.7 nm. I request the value 1.2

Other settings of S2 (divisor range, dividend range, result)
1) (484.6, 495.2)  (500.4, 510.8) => 0.99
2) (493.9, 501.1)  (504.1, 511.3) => 1.09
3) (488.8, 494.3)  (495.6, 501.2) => 0.84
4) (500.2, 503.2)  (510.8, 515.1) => 1.25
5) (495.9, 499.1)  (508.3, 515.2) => 1.22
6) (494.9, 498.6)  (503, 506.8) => 1.11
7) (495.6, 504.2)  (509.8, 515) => 1.20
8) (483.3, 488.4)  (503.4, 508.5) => 1.20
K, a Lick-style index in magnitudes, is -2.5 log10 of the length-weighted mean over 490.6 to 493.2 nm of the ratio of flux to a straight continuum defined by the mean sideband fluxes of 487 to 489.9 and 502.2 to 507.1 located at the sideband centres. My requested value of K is -0.22 mag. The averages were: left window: 12.4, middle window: 15.4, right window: 13.5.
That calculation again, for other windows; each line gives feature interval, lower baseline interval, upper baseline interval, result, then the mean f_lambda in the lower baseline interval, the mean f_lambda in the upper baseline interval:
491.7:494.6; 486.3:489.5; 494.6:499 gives -0.24 mag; 12.6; 13.1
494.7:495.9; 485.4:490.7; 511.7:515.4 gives -0.14 mag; 13.2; 14.2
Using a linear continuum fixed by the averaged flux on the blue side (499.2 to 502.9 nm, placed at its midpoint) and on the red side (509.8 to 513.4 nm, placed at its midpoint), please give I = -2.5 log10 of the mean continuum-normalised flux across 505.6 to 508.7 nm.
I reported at -0.06 mag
